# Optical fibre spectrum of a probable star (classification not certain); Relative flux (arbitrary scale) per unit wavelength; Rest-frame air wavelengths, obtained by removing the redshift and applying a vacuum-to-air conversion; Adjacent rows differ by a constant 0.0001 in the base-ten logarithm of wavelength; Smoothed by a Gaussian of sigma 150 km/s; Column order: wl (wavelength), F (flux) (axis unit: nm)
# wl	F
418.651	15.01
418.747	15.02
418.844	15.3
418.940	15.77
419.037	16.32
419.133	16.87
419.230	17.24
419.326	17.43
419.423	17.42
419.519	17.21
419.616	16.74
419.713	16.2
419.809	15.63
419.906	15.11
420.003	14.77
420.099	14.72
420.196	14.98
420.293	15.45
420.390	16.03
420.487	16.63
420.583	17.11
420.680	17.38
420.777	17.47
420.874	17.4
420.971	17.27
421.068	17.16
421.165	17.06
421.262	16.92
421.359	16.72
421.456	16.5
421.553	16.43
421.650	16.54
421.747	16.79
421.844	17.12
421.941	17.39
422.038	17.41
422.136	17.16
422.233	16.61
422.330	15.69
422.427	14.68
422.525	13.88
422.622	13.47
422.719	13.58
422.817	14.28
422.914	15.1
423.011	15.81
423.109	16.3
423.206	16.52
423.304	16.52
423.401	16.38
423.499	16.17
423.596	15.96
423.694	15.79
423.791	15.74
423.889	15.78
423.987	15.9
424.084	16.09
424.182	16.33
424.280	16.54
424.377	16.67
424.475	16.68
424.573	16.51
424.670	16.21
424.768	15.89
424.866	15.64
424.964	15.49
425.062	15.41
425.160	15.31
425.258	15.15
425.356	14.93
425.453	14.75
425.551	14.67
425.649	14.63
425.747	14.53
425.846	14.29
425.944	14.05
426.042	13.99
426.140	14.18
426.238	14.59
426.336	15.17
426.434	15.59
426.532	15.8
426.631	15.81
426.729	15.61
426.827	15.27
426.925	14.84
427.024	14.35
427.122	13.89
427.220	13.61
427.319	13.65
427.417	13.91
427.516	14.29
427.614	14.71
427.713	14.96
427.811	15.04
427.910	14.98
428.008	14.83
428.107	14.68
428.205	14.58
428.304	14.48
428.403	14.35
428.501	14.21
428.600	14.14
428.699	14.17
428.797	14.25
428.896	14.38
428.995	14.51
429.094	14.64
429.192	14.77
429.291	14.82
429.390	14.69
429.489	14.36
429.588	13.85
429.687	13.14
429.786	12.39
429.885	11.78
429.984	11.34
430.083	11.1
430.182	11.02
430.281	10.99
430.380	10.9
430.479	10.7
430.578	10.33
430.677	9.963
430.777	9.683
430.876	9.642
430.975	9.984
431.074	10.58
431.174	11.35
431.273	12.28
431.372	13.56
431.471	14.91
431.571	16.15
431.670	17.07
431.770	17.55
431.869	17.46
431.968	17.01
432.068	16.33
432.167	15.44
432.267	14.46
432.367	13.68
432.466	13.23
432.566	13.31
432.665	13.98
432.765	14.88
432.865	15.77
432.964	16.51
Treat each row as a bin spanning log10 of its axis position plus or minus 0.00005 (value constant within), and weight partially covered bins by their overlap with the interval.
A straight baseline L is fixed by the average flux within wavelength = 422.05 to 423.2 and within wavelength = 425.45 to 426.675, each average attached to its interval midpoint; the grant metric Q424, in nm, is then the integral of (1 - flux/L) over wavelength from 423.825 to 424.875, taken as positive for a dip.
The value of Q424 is -0.08 nm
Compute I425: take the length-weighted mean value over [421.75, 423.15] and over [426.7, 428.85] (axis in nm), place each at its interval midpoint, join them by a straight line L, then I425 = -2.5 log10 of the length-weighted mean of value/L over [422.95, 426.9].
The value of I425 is -0.03 mag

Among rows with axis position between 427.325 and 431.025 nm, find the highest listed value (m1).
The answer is 15.04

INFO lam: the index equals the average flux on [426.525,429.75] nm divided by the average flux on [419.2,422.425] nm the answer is 0.88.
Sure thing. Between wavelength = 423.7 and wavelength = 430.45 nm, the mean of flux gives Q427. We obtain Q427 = 14.5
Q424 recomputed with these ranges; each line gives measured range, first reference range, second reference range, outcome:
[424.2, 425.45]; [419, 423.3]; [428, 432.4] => -0.06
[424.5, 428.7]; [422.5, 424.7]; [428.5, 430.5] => -0.12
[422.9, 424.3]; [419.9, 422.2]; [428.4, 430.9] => -0.06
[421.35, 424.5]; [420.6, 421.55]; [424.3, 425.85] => 0.06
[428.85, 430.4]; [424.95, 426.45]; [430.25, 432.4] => 0.07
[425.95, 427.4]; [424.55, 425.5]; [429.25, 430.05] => 0.00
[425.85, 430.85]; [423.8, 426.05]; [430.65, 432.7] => 0.31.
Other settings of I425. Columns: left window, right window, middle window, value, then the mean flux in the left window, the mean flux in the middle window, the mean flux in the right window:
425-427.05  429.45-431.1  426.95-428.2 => -0.066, 14.9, 14.4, 11.3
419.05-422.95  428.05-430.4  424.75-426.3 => -0.006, 16.2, 14.8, 13.5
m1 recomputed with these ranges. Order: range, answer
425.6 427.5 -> 15.81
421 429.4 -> 17.41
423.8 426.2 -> 16.68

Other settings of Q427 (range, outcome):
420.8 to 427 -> 15.8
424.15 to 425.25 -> 16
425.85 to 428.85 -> 14.6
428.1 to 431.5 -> 12.7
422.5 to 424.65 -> 15.8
